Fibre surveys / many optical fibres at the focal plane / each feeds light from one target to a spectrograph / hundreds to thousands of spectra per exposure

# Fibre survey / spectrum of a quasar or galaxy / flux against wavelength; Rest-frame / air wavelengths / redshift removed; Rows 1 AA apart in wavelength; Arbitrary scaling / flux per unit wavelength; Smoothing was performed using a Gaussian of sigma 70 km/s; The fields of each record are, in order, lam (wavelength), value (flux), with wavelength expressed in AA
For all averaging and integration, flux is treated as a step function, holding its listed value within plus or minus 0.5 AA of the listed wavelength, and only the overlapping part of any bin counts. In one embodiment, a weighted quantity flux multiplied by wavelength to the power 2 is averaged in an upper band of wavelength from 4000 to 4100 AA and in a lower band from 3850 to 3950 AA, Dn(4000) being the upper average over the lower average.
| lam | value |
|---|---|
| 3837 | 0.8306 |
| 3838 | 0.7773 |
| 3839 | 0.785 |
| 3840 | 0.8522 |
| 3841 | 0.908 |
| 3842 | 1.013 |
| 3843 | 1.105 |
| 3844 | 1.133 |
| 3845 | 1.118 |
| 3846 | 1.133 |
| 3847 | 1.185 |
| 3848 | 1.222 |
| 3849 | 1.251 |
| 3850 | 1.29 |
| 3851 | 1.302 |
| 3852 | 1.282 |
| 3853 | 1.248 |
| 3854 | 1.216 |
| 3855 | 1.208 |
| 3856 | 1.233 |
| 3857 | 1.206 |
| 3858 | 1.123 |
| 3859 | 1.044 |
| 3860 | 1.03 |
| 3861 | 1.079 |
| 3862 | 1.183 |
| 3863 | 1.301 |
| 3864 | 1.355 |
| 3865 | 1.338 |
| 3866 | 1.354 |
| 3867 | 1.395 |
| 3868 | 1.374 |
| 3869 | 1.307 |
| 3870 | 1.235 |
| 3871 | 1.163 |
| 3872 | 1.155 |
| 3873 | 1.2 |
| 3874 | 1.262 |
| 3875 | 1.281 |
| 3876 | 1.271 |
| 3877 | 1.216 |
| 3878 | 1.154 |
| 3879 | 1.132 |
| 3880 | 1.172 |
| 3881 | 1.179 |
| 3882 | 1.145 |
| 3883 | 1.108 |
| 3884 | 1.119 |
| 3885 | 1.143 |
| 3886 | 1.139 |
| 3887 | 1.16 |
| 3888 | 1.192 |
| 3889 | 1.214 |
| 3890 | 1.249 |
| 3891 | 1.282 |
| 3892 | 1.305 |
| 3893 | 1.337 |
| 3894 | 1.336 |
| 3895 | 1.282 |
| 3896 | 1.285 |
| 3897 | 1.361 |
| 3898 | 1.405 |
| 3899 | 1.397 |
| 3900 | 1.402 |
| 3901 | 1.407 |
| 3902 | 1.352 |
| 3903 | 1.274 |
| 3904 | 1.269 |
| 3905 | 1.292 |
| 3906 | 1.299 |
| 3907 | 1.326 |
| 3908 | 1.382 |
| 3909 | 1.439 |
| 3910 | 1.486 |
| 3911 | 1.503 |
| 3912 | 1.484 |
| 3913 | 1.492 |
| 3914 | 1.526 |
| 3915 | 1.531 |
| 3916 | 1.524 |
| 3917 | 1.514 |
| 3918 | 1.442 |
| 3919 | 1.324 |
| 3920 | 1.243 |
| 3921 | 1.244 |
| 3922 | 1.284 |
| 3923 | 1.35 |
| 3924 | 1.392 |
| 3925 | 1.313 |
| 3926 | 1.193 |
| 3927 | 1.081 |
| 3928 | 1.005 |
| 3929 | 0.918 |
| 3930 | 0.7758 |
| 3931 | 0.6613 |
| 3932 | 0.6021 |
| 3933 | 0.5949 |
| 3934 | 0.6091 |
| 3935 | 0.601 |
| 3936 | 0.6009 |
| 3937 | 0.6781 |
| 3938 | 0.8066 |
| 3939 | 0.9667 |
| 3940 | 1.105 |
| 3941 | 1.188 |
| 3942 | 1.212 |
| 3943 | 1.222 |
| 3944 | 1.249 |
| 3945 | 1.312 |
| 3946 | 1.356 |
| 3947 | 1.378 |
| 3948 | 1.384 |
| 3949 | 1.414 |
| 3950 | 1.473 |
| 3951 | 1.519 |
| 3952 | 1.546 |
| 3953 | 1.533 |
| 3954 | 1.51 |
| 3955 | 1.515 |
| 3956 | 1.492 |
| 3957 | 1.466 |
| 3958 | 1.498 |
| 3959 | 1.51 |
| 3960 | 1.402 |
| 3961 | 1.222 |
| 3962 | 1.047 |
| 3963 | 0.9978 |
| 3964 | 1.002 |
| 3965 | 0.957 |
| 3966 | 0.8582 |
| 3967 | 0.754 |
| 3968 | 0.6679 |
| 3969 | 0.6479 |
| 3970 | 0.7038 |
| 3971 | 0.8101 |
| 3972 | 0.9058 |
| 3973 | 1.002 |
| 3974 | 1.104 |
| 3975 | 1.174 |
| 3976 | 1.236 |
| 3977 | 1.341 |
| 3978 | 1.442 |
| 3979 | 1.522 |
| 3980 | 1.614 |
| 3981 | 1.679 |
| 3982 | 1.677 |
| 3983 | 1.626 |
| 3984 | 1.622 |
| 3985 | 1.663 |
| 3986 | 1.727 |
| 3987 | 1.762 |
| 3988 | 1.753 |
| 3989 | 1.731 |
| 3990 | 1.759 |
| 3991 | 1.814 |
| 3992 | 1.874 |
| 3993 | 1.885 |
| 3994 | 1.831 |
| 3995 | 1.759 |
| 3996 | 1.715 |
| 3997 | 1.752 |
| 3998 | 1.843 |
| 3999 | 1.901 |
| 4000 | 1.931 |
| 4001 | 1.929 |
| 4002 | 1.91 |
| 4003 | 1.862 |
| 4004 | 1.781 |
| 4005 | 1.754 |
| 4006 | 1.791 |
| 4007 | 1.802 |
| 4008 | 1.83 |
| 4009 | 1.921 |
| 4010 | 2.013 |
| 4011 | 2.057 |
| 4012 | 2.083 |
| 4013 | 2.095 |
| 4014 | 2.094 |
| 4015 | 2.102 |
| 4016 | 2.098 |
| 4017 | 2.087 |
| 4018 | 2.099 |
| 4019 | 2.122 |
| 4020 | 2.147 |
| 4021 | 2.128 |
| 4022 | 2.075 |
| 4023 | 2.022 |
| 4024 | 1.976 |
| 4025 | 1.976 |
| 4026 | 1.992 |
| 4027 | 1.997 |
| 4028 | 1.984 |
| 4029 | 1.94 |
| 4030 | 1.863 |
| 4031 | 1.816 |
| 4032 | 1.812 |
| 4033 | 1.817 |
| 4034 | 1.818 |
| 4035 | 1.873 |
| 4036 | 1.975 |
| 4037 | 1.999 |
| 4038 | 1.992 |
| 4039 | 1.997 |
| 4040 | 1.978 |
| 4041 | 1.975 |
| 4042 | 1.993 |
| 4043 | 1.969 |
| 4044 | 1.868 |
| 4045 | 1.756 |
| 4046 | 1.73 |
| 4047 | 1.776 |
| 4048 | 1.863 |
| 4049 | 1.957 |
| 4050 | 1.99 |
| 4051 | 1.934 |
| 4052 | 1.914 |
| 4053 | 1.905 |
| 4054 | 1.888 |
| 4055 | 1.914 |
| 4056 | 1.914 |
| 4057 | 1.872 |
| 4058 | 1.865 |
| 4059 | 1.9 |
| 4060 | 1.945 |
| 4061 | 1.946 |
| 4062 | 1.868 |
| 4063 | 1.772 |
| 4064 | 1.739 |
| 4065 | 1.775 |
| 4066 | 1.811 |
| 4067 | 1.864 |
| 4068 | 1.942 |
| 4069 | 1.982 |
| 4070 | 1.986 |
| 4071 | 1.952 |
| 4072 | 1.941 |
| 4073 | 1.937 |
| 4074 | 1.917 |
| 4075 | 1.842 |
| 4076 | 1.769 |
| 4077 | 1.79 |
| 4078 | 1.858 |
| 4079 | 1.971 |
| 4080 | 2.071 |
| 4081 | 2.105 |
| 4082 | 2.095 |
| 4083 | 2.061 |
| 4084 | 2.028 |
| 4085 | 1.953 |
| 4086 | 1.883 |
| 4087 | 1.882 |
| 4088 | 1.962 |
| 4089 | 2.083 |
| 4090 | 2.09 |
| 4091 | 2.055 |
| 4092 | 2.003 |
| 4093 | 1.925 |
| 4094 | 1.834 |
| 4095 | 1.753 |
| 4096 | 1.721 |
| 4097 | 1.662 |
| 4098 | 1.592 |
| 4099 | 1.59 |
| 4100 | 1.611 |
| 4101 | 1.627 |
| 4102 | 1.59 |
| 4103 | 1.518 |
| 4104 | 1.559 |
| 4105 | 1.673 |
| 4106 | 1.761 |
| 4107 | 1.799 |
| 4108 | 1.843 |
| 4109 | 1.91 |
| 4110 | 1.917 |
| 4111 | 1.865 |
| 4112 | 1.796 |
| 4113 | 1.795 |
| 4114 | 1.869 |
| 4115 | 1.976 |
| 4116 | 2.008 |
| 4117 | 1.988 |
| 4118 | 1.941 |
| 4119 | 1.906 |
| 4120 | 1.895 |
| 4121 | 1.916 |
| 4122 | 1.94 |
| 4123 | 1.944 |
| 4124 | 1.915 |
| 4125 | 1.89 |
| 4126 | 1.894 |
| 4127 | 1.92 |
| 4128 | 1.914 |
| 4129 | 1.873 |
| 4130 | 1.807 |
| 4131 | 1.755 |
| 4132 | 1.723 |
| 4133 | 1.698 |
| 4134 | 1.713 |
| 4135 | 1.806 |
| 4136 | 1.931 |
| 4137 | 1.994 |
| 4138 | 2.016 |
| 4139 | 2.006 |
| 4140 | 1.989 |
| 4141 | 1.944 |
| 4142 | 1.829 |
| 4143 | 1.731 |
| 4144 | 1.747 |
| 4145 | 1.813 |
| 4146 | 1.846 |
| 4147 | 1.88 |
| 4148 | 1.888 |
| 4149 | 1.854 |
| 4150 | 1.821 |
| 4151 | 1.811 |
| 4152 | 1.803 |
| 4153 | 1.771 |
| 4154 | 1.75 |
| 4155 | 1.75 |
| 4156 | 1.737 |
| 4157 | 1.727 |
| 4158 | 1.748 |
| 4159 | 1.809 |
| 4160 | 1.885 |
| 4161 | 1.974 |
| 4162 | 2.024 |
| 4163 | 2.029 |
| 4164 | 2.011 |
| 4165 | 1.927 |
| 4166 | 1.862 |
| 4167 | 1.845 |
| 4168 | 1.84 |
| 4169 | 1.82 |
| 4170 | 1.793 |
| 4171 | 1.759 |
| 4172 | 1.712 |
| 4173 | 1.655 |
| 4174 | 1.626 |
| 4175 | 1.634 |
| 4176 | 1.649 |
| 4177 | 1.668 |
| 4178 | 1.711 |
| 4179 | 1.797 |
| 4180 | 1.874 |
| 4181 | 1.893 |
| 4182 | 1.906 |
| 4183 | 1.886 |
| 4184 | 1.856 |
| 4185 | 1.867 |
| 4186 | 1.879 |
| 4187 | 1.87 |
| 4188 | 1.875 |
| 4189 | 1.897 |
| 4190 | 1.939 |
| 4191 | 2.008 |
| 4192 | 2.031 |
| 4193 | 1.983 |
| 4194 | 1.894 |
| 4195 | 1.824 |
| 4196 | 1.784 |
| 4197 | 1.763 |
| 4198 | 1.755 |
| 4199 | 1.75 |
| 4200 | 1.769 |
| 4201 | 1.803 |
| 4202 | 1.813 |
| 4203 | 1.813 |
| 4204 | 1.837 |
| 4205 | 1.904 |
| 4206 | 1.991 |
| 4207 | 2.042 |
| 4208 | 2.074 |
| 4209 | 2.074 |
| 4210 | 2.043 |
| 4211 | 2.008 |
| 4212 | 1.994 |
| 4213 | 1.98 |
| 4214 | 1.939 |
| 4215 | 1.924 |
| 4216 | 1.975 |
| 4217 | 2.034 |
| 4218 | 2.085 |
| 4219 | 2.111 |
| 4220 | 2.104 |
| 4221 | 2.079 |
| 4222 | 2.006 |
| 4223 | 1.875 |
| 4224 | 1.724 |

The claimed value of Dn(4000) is 1.70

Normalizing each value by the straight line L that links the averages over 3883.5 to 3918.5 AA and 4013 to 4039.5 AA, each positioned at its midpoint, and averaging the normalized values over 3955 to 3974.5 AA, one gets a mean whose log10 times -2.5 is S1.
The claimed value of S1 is 0.486 mag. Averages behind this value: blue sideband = 1.35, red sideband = 1.99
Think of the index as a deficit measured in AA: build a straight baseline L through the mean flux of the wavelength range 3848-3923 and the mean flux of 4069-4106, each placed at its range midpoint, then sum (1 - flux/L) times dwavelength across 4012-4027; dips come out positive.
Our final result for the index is -3.7 AA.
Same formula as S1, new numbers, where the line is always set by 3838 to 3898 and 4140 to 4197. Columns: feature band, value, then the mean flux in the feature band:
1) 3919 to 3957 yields 0.171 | 1.15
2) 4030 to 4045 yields -0.224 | 1.91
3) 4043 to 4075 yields -0.177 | 1.89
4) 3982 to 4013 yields -0.233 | 1.82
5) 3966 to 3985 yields 0.189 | 1.2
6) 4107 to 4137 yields -0.083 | 1.87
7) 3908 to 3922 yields -0.111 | 1.43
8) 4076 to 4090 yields -0.194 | 1.98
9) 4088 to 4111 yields -0.060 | 1.78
